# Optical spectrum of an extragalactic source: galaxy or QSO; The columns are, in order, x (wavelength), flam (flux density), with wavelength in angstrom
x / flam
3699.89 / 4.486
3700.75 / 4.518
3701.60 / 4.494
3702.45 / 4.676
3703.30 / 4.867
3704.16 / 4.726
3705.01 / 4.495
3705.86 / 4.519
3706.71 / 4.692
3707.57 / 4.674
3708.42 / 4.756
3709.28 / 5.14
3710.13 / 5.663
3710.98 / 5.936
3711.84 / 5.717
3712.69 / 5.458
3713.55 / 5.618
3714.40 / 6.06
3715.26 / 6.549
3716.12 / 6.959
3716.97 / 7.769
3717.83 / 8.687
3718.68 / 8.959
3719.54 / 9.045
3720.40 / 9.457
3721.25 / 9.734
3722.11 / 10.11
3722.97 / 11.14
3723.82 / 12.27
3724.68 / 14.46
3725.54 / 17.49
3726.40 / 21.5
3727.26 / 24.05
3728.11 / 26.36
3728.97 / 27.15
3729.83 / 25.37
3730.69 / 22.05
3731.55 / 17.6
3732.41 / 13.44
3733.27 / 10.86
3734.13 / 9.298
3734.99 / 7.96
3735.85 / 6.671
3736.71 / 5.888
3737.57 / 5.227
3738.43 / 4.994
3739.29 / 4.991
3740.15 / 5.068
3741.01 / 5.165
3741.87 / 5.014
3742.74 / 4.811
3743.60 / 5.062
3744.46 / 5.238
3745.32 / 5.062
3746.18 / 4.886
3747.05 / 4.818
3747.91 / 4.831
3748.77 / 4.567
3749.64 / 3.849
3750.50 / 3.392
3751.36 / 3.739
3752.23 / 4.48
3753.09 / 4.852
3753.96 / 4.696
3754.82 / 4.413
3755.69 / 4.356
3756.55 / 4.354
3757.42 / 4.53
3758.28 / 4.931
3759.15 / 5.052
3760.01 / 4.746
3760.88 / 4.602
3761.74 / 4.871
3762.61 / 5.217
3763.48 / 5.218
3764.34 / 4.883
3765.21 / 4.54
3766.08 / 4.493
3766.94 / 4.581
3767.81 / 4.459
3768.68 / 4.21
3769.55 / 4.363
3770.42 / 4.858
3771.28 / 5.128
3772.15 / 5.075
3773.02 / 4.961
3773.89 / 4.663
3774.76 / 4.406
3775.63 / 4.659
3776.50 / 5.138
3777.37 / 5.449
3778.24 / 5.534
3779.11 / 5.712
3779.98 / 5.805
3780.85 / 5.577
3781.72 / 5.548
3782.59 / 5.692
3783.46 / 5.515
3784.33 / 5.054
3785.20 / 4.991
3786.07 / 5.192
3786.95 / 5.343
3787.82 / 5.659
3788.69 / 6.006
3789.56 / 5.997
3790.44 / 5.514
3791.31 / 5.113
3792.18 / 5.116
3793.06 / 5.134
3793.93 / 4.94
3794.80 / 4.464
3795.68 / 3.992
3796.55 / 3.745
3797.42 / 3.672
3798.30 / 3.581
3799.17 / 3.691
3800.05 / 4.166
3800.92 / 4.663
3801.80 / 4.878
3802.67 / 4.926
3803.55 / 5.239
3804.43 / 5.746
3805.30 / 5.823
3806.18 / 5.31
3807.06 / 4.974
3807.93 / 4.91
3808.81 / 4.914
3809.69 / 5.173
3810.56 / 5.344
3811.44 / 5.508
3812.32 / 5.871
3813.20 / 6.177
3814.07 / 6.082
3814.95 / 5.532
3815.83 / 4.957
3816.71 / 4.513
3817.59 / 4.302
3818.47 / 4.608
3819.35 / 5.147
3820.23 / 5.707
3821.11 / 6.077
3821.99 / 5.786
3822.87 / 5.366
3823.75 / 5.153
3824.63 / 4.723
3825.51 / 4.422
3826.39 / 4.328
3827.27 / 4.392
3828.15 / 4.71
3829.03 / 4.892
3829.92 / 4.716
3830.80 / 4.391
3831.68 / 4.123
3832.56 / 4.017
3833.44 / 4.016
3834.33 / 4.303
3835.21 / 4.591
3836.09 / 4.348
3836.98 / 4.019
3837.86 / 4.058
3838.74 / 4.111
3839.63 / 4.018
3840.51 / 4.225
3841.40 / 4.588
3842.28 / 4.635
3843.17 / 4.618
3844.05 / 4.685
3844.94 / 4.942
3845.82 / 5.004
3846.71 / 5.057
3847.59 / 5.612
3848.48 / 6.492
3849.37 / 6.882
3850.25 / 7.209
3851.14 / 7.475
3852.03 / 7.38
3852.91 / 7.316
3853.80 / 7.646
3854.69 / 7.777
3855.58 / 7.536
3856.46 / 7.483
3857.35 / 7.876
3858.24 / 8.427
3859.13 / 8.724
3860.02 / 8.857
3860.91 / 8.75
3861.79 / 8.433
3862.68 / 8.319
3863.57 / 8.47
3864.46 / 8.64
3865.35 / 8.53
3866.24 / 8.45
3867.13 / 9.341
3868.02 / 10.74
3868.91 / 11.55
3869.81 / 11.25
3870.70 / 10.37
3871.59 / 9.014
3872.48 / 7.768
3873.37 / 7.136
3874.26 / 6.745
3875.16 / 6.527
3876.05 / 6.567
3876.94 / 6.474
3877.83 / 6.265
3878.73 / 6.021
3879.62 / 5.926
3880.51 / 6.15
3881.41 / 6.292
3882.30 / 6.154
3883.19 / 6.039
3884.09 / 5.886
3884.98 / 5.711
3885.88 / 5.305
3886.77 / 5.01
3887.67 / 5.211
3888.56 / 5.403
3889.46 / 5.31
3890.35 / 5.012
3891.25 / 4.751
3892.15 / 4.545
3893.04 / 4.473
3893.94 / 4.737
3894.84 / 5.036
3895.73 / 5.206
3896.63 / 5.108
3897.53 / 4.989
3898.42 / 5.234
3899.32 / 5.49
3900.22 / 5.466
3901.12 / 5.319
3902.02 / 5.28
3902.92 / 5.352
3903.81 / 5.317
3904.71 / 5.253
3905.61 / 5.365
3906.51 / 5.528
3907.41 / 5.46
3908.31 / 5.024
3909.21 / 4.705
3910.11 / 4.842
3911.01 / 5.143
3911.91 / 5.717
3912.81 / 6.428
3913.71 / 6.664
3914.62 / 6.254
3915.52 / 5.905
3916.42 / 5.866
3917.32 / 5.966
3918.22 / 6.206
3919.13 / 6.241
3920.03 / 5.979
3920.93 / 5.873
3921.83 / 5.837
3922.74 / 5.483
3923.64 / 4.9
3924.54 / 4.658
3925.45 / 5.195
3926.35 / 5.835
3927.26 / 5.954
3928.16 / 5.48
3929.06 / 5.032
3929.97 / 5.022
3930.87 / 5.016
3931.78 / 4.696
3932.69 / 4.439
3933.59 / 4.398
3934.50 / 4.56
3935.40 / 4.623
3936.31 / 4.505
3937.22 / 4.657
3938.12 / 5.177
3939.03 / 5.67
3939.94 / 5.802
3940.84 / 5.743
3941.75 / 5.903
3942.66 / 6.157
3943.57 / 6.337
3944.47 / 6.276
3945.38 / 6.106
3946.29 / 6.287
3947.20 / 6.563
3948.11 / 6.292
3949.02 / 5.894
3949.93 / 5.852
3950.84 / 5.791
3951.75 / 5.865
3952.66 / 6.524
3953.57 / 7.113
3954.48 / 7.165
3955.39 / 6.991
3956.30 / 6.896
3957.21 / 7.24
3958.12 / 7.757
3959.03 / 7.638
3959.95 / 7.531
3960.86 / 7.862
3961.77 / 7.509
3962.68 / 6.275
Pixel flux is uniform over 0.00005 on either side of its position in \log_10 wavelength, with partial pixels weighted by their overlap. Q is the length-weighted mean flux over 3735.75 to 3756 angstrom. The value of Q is 4.81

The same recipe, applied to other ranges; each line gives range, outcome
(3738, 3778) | 4.74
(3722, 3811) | 6.76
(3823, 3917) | 6.07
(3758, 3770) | 4.72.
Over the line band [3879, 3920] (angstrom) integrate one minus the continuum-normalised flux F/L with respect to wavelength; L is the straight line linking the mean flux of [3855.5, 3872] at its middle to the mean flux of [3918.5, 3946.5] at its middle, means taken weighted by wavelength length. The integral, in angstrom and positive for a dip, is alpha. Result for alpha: 9.2 angstrom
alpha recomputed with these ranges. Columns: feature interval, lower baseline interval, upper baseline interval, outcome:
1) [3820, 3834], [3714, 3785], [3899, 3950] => 4.0 angstrom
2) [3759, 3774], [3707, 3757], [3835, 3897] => 6.2 angstrom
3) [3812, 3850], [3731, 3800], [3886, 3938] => 3.0 angstrom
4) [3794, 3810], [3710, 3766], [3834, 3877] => 6.2 angstrom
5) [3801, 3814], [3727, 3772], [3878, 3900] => 2.3 angstrom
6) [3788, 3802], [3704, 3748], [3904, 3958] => 6.0 angstrom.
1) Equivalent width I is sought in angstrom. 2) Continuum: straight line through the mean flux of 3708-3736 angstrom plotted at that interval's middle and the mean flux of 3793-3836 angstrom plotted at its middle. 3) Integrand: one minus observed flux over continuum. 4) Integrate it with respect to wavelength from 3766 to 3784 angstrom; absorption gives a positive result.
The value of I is 6.3 angstrom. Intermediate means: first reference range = 11.9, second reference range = 4.85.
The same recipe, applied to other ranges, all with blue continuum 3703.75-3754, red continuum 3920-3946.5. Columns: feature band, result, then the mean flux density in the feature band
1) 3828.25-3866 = 3.4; 6.13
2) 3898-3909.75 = 1.1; 5.29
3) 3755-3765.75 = 4.5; 4.76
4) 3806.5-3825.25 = 5.2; 5.27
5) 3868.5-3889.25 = -2.0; 6.87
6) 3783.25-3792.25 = 2.7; 5.42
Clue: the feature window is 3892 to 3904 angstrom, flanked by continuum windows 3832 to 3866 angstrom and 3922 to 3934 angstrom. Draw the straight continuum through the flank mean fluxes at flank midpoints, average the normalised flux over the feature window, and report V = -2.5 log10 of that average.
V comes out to 0.09 mag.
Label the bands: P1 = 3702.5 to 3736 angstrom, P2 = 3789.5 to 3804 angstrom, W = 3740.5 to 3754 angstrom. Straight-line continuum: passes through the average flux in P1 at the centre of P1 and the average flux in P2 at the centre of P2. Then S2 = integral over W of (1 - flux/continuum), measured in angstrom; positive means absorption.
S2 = 6.1 angstrom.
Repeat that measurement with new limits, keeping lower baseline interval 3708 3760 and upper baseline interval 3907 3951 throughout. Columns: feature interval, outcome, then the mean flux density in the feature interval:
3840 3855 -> 1.90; 5.95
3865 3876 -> -4.07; 8.86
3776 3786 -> 3.08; 5.44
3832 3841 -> 3.63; 4.17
